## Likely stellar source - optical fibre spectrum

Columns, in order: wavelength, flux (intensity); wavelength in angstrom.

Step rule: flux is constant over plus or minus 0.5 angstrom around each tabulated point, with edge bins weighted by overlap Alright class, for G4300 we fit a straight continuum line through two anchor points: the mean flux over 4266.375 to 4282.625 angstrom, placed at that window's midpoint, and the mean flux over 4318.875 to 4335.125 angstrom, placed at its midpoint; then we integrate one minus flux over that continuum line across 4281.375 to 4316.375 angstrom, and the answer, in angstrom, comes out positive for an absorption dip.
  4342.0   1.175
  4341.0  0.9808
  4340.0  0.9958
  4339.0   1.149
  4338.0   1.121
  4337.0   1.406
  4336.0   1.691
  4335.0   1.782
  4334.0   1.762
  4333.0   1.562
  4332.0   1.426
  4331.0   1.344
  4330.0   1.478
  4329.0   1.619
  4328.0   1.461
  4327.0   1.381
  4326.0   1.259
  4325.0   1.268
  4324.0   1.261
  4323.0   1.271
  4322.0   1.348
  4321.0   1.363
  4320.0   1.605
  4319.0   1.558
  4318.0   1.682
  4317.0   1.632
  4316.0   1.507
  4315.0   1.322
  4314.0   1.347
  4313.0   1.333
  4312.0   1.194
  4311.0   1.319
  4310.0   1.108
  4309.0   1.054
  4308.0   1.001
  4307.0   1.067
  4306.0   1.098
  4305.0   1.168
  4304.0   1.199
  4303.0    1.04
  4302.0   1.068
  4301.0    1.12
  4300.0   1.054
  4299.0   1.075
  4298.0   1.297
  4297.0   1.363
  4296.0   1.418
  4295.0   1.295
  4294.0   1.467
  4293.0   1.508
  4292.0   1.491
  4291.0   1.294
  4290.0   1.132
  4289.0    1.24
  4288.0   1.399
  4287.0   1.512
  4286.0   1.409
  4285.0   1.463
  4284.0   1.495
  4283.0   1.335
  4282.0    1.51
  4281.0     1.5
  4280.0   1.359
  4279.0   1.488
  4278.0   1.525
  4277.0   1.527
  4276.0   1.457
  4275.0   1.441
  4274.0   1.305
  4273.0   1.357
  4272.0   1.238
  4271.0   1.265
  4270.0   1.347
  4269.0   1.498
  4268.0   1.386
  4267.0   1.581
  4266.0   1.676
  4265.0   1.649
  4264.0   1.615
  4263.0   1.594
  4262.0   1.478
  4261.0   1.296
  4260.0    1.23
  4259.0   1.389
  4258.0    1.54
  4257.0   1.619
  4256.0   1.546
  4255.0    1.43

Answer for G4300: 3.8 angstrom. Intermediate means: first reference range 1.43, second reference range 1.45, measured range 1.28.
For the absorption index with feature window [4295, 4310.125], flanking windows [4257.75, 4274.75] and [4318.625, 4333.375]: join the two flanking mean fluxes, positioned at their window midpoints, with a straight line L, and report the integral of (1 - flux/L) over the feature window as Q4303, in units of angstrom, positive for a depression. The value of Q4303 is 2.9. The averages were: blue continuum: 1.44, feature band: 1.15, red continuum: 1.41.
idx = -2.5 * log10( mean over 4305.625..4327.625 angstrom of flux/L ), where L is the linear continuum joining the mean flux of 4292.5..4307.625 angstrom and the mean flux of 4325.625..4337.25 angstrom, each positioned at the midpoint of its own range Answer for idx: 0.05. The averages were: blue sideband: 1.21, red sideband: 1.52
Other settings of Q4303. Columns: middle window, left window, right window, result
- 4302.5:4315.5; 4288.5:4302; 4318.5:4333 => 1.6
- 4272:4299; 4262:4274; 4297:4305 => -2.2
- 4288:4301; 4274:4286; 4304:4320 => 0.8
